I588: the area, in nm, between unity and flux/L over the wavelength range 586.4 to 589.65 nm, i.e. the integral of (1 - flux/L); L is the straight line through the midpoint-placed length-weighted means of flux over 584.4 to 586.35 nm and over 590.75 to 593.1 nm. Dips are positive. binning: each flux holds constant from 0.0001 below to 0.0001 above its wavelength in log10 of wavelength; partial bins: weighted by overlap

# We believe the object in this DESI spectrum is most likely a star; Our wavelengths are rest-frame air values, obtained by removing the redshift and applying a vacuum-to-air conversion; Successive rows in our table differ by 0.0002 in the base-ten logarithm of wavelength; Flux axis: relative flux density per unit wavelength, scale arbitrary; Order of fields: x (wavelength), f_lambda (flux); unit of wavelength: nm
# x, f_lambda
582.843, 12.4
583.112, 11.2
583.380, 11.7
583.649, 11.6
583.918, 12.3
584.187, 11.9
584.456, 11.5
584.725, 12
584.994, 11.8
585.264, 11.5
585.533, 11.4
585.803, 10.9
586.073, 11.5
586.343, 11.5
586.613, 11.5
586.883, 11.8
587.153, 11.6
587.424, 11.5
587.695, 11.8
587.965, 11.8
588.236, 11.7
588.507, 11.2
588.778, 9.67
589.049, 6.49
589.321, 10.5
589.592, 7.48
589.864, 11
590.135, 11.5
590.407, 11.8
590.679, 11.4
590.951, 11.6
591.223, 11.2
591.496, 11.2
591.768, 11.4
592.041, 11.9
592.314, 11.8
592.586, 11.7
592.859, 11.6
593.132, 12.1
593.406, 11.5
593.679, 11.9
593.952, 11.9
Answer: 0.24 nm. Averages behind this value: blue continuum 11.5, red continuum 11.6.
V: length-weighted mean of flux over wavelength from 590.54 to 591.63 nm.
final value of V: 11.3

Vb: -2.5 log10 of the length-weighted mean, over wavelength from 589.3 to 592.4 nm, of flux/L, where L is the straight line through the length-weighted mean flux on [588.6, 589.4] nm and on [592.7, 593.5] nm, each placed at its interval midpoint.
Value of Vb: -0.09 mag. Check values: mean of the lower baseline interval 8.89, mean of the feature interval 11.1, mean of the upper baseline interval 11.7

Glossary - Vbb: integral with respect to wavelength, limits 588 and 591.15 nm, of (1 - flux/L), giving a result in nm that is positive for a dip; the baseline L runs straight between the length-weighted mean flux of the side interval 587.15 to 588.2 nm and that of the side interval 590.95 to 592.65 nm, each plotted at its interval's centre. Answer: 0.31 nm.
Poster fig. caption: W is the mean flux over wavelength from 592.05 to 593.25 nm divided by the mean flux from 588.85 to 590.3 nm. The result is 1.25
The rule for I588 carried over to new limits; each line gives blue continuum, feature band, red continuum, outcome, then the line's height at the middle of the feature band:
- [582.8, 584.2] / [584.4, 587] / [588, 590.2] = -0.11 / 11.1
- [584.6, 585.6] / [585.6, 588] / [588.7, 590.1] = -0.19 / 10.7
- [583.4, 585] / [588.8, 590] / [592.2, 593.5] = 0.29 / 11.8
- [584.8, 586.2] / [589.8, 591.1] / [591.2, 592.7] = 0.01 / 11.5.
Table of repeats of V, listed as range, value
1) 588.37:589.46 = 9.46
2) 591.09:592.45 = 11.5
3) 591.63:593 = 11.7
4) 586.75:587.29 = 11.7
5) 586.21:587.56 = 11.6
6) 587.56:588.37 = 11.8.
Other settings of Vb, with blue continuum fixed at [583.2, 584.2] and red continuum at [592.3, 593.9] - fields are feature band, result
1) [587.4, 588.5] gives 0.01 mag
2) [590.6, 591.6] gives 0.04 mag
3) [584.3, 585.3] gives 0.01 mag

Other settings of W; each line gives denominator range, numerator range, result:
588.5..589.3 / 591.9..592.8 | 1.31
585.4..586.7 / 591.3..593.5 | 1.03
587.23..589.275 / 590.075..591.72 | 1.08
